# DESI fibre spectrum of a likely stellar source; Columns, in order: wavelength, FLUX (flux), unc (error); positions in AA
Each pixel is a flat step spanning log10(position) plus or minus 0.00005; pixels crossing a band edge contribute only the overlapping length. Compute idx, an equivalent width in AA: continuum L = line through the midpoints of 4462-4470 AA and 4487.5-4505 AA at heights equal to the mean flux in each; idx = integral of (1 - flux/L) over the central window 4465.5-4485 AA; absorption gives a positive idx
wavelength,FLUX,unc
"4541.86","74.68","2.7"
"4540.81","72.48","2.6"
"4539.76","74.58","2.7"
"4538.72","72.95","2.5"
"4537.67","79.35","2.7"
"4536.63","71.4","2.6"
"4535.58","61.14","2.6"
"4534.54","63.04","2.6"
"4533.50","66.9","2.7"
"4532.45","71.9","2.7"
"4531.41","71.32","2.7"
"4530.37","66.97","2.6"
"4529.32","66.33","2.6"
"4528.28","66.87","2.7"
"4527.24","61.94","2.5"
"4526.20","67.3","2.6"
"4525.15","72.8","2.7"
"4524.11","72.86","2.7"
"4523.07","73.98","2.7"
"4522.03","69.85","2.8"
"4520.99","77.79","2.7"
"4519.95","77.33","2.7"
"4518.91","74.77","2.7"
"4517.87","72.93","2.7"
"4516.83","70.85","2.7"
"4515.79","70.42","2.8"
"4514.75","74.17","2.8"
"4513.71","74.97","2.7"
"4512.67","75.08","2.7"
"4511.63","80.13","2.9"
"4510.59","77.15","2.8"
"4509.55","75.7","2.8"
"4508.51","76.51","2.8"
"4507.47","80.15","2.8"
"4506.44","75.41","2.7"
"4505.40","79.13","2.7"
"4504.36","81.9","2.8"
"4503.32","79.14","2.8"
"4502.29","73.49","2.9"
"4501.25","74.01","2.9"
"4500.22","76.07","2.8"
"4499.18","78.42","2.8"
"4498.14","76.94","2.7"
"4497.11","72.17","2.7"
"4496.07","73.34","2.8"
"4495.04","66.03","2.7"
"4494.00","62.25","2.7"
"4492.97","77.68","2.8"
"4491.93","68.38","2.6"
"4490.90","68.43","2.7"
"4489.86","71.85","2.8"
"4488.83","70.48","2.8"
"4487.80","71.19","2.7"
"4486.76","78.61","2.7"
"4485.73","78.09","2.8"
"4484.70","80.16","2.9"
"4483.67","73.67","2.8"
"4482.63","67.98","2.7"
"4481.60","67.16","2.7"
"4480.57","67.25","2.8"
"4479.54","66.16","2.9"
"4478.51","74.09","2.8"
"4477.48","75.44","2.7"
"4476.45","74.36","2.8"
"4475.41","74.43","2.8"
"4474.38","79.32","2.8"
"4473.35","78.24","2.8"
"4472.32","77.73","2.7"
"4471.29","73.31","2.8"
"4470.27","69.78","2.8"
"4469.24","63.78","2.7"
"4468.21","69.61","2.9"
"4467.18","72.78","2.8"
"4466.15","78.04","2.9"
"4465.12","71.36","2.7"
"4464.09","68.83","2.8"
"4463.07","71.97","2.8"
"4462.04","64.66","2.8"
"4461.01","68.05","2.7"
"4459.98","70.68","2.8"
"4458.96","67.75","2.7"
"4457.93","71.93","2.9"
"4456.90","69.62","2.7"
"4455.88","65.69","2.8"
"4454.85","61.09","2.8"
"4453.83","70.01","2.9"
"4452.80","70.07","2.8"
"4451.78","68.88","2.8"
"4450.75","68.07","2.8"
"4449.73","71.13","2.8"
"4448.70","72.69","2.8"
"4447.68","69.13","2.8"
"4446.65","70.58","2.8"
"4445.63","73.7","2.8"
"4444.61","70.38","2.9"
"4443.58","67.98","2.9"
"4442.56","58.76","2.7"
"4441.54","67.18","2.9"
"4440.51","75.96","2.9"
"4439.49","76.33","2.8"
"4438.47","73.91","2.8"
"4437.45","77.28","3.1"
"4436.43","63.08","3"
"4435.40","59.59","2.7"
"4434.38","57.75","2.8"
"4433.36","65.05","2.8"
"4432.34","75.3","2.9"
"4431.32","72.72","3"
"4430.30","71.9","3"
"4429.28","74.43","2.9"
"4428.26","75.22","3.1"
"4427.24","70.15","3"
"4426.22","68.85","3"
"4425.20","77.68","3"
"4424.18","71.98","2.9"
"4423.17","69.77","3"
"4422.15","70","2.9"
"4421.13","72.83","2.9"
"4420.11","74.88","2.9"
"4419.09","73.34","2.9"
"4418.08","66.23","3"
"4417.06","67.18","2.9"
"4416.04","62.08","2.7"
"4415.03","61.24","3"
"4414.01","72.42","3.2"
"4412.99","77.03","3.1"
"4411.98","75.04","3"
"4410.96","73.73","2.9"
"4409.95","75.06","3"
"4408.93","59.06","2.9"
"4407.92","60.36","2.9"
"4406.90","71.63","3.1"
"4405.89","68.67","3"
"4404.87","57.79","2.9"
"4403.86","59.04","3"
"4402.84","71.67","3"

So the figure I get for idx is -0.4 AA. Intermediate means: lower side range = 70.4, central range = 72.7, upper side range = 73.1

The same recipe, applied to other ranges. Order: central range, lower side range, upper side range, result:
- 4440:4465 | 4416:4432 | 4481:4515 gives 1.3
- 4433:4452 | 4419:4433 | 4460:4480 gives 1.0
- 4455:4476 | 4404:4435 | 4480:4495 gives -0.1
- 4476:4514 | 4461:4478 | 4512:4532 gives -1.0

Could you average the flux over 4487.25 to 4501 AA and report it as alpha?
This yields 71.8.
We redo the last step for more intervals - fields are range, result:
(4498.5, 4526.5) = 75.3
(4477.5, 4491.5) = 72.1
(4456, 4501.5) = 72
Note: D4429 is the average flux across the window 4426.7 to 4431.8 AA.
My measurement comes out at 72.8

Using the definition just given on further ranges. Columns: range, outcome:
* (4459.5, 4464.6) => 68.8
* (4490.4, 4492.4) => 68.5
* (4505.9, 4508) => 77.9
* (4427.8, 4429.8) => 74.8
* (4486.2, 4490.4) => 73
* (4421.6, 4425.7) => 72.4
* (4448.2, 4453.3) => 70.2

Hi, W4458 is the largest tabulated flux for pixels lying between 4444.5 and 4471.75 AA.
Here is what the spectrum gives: 78.04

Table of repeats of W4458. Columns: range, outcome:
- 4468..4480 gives 79.32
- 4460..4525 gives 81.9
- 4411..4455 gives 77.68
